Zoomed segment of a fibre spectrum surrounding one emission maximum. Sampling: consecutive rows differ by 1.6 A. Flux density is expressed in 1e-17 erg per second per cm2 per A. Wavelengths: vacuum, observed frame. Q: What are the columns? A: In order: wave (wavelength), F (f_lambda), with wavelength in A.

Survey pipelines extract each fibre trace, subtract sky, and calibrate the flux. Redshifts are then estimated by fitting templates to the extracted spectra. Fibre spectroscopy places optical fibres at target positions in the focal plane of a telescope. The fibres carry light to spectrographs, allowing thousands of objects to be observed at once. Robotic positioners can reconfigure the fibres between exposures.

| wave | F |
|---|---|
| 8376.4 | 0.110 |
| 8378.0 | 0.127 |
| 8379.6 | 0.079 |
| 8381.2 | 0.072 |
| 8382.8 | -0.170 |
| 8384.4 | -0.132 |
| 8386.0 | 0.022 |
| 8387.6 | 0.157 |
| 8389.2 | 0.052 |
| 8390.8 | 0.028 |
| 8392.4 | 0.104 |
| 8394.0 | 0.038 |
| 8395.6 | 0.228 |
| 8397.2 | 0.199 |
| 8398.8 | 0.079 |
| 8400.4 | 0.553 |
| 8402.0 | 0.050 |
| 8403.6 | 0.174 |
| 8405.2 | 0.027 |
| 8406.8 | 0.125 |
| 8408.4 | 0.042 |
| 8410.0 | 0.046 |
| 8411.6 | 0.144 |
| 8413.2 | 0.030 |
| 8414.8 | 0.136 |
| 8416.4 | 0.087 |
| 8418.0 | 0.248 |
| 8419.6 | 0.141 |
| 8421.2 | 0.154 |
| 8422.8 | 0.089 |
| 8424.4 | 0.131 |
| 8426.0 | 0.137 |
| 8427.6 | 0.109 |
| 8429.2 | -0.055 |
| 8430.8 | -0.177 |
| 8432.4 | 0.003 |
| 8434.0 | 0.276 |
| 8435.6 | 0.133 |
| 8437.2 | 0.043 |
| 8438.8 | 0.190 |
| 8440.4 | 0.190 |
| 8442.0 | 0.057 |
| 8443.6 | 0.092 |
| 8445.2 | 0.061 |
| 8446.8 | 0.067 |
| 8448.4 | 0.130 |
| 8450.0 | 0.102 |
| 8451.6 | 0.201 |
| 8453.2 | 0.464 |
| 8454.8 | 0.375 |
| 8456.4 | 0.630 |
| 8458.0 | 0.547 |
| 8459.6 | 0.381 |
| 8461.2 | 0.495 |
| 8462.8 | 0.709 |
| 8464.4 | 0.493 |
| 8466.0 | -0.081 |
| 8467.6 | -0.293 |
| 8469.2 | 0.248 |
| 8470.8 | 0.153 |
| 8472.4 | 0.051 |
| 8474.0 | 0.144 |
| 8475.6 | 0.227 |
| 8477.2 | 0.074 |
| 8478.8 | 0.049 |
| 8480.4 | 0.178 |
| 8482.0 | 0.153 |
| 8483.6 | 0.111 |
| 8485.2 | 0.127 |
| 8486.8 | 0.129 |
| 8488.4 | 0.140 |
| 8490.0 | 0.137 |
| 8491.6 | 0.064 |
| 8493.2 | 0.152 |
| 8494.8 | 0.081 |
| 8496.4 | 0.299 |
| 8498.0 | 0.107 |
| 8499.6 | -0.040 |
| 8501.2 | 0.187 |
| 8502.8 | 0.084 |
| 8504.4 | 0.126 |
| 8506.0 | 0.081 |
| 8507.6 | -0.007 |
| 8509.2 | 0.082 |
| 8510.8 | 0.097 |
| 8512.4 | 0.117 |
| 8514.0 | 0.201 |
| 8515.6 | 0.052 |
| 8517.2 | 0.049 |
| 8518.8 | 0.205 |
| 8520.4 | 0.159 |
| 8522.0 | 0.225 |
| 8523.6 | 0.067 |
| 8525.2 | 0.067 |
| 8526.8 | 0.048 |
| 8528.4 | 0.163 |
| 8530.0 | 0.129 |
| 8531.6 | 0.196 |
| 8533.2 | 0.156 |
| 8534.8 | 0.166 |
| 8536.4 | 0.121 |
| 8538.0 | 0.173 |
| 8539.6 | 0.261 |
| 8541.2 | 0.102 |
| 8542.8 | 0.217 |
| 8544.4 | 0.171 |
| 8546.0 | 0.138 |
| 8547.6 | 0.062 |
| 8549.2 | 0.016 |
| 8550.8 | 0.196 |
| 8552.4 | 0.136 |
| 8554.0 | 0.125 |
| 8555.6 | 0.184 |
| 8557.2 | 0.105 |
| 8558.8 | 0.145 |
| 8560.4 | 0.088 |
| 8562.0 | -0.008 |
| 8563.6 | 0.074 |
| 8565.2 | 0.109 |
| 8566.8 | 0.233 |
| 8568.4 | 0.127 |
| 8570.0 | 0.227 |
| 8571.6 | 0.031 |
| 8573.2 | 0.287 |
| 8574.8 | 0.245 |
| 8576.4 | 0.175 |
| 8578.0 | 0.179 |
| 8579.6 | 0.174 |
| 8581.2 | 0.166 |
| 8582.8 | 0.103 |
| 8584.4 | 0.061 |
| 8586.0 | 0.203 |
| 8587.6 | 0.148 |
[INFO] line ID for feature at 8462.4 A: [O II] 3727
